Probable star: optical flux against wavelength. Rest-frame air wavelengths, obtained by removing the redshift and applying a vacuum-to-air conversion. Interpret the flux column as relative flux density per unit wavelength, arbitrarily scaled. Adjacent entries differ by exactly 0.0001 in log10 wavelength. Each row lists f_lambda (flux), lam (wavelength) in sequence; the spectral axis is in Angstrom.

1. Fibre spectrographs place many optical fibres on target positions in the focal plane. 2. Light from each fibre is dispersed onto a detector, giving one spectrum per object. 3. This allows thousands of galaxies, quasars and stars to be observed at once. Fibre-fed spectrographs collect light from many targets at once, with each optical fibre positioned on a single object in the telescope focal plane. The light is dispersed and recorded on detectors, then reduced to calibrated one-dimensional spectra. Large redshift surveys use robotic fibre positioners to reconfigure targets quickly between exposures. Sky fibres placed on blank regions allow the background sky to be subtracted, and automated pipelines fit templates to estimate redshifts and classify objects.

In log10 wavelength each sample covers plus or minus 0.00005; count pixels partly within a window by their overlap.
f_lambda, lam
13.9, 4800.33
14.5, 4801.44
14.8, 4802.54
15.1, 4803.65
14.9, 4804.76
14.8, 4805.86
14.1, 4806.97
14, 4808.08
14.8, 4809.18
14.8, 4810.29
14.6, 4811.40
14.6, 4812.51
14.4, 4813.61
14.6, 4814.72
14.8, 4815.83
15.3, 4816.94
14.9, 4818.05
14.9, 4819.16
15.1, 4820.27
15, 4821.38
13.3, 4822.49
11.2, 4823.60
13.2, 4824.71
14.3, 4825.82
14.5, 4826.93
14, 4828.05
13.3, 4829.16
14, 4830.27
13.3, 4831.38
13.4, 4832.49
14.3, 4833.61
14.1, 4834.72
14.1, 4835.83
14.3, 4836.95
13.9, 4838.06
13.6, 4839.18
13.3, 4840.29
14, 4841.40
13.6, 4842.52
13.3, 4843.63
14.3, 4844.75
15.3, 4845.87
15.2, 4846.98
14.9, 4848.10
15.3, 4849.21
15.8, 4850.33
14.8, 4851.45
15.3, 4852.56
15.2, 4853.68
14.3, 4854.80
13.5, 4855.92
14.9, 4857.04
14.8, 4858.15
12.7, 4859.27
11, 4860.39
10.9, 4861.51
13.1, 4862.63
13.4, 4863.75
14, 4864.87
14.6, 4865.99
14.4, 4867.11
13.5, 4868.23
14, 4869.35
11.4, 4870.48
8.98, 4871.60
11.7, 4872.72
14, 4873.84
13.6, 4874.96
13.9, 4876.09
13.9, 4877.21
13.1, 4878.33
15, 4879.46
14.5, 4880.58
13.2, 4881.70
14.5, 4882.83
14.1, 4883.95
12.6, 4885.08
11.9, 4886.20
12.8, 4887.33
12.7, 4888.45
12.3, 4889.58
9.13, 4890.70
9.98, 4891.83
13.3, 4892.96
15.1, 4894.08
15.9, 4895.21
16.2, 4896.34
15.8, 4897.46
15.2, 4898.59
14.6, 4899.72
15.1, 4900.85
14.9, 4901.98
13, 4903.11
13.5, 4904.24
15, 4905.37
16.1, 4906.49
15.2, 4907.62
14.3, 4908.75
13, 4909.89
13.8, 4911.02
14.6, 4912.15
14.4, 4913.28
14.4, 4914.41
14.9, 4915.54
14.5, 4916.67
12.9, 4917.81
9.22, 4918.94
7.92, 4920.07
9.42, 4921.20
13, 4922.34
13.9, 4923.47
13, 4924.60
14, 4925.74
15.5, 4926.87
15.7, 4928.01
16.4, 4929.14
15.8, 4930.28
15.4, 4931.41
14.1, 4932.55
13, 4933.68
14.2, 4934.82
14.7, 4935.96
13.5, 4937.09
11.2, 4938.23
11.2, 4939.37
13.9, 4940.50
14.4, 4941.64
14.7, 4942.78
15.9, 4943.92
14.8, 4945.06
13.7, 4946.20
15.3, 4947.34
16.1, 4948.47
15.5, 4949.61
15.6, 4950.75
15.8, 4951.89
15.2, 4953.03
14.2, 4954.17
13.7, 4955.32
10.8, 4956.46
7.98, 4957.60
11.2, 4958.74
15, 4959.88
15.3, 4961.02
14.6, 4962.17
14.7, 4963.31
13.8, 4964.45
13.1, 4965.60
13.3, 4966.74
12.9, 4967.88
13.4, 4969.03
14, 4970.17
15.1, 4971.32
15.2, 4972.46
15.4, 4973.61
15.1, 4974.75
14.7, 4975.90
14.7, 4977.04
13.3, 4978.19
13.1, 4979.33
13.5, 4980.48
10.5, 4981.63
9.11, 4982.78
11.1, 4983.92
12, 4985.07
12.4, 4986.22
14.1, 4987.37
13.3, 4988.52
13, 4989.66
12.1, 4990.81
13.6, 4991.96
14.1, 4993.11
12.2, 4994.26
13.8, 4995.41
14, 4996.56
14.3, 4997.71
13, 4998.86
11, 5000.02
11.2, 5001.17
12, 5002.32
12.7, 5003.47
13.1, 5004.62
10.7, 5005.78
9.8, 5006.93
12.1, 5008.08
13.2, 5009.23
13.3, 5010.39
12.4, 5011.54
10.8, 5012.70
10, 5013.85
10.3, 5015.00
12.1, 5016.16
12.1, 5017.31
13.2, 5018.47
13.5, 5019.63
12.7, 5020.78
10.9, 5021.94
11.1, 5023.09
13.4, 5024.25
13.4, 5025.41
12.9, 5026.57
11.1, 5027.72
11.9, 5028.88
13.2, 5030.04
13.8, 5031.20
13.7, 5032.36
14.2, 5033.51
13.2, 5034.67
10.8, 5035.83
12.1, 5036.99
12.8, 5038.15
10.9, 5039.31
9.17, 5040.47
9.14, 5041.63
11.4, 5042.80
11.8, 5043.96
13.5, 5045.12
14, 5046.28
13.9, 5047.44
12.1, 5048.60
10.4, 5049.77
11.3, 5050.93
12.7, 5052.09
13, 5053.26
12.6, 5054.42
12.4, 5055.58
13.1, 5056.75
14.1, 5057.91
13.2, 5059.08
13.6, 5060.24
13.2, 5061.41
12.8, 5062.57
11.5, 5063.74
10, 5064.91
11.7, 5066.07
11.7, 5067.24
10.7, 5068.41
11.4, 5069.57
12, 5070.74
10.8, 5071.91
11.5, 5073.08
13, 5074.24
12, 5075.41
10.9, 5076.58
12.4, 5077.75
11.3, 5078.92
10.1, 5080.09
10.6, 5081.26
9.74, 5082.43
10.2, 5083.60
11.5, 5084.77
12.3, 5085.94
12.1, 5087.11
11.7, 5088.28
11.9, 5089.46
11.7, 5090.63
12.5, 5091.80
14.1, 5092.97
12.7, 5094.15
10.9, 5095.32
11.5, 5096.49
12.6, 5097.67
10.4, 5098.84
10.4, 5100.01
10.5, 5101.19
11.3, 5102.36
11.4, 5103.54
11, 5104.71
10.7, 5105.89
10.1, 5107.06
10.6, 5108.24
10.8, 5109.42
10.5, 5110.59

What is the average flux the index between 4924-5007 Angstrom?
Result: 13.6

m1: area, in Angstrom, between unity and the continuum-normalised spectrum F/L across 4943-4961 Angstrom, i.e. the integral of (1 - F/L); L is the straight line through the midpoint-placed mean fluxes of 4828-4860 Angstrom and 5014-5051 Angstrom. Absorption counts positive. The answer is -1.4 Angstrom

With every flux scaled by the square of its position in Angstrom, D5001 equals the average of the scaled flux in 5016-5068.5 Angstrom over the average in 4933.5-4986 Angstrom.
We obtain 0.93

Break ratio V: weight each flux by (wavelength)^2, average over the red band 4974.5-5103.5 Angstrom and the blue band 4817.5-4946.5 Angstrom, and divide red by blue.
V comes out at 0.9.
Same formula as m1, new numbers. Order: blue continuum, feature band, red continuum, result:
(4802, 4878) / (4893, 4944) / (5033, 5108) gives -3.06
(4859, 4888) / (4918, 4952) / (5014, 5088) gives -3.03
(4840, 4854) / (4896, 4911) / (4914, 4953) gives -0.54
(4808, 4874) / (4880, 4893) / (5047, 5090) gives 0.93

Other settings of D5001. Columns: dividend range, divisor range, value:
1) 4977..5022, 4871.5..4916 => 0.93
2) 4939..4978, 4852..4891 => 1.10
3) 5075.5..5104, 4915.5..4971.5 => 0.88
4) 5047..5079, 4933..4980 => 0.90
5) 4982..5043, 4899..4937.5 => 0.91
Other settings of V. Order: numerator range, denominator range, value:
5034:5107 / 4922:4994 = 0.89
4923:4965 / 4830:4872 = 1.06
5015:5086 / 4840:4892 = 0.96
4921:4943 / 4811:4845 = 1.03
